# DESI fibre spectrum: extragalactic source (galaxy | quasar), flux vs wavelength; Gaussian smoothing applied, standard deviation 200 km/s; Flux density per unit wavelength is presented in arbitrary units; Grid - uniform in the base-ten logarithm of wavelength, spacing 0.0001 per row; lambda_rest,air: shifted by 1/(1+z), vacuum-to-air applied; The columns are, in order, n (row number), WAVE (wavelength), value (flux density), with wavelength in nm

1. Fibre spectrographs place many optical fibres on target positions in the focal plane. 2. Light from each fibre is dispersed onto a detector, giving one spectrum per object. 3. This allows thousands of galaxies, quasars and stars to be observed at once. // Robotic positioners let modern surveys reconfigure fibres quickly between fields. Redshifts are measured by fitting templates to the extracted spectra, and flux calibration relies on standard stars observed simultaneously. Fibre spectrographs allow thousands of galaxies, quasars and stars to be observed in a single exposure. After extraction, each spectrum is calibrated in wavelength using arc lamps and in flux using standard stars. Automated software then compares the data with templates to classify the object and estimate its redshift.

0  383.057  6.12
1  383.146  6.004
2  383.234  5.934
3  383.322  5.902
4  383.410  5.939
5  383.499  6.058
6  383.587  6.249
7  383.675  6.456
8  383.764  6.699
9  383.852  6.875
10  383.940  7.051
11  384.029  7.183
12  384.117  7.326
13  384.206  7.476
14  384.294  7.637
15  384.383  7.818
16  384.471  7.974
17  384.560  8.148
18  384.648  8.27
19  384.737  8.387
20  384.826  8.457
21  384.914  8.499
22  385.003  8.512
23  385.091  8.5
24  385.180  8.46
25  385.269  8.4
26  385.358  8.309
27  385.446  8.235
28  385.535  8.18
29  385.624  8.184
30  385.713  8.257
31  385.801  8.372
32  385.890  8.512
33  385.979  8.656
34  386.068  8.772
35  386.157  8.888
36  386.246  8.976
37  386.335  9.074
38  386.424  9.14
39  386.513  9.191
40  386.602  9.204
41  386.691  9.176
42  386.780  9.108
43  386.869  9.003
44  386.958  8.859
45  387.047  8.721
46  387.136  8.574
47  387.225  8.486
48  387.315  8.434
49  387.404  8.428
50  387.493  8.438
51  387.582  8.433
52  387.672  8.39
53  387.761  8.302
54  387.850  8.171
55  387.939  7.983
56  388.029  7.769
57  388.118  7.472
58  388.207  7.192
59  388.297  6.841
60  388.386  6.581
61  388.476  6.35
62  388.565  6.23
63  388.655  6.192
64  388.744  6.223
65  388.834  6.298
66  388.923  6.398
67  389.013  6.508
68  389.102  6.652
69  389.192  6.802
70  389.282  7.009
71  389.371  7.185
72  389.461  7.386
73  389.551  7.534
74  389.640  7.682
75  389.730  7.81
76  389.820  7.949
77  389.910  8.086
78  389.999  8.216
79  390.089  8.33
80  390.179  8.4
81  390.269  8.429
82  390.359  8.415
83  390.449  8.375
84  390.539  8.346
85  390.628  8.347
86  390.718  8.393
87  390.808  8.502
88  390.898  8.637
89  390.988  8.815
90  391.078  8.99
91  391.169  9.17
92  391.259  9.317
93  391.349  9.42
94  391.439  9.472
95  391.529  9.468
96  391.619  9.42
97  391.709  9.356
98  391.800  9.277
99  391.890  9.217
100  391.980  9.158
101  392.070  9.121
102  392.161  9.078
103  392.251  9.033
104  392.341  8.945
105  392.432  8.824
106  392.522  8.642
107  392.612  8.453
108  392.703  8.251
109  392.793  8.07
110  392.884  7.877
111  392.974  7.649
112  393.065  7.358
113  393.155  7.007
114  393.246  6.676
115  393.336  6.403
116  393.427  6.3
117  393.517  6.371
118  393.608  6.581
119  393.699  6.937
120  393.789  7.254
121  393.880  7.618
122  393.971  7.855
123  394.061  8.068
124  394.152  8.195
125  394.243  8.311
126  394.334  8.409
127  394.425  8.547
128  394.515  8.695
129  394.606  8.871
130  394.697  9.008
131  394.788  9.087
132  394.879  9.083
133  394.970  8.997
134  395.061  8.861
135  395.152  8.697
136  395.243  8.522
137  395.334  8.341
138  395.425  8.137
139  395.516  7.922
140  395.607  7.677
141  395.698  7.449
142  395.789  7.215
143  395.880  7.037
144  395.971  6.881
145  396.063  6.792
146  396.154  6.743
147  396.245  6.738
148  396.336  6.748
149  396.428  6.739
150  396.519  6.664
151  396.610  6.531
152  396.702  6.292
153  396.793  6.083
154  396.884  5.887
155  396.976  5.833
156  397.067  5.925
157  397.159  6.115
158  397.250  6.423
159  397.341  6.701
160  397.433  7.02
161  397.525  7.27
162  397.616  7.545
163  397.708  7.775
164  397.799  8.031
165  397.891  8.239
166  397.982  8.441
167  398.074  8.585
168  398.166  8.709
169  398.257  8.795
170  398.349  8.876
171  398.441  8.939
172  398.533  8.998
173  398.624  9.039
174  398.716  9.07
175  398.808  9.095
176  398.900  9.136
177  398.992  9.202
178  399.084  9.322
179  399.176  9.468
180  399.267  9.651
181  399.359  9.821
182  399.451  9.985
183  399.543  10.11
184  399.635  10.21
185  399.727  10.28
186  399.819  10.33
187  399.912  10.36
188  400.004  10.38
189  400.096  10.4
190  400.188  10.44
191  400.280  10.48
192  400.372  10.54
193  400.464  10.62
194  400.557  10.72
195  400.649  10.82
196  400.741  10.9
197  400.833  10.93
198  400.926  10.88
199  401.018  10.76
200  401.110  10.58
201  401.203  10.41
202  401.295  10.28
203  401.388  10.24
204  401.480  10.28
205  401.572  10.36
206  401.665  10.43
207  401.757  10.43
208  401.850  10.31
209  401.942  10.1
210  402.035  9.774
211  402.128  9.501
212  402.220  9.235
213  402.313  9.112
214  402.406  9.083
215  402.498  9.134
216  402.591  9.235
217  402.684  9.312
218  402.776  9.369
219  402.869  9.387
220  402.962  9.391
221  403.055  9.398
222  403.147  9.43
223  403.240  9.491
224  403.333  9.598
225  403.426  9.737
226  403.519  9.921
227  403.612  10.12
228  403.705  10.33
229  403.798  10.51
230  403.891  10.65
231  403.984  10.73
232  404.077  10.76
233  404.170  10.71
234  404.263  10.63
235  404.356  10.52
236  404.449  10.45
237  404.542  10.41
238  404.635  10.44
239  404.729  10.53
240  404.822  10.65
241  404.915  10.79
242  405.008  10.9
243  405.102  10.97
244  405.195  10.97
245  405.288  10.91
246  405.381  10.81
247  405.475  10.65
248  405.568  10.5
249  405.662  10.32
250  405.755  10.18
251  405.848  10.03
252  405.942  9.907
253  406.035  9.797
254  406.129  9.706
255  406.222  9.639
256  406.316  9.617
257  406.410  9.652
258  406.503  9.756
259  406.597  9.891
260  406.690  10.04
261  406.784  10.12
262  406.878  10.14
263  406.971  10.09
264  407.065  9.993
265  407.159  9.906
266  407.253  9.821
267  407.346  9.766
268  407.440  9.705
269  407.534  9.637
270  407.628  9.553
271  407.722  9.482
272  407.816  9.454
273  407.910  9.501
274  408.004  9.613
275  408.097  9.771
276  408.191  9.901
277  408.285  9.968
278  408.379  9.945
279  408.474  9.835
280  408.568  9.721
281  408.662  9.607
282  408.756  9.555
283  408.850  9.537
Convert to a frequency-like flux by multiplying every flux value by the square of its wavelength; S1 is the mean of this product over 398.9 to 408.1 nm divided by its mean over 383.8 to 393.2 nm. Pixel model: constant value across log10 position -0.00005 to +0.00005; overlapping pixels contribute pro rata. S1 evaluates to 1.33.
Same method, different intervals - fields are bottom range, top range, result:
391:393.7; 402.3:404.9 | 1.27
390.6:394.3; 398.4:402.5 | 1.26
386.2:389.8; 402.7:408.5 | 1.41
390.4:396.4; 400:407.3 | 1.31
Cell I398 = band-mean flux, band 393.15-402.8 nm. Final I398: 8.64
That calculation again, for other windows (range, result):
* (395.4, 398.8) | 7.42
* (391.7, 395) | 8.16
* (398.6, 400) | 9.7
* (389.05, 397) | 7.97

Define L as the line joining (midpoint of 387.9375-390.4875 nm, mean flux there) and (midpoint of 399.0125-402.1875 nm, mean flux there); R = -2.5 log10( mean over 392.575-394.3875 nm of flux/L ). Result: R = 0.129 mag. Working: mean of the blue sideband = 7.31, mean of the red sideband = 10.3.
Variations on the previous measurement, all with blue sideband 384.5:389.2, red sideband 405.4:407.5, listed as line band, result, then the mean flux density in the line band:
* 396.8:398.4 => 0.23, 7.4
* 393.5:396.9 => 0.16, 7.65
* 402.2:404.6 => -0.02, 9.88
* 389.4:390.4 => 0.05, 8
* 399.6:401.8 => -0.12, 10.5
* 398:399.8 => -0.01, 9.33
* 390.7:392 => -0.07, 9.12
